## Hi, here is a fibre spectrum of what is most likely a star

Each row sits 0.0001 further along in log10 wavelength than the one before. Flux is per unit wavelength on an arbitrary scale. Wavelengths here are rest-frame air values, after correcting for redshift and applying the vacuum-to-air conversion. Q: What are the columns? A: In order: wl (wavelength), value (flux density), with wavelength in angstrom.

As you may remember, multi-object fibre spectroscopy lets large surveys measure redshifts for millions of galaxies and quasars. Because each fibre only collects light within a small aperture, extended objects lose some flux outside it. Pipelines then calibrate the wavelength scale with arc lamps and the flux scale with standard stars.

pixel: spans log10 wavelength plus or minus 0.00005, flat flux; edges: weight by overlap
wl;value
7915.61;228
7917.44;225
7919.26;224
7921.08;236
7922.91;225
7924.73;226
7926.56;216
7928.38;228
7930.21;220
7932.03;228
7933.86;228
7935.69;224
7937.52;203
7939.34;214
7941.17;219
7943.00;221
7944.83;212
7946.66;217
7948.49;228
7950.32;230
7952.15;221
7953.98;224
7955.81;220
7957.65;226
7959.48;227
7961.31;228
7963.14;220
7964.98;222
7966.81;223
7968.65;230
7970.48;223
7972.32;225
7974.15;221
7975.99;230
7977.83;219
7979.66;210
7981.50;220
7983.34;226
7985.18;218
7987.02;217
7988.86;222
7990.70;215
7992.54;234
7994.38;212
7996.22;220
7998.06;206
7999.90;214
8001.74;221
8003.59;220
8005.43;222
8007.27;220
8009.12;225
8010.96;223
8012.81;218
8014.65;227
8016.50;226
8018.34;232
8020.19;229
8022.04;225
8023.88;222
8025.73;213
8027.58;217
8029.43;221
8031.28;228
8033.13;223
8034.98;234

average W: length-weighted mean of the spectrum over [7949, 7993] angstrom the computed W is 223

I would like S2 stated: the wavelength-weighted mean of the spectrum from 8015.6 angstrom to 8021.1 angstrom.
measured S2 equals 229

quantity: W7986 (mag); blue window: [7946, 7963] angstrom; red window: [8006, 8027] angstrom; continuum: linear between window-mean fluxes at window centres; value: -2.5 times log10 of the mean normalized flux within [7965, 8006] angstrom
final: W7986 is 0.02 mag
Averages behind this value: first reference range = 225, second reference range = 224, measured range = 220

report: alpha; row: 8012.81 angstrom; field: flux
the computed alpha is 218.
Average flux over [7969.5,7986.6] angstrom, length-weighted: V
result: 221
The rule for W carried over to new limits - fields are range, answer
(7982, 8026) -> 221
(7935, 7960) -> 220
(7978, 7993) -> 220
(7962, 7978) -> 224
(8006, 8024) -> 225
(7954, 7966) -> 224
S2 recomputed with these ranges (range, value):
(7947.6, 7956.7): 225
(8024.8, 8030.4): 217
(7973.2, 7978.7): 223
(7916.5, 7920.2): 225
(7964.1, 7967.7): 223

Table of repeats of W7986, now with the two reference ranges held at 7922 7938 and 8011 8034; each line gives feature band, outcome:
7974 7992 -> 0.01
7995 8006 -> 0.03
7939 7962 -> 0.00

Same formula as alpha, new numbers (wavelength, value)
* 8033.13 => 223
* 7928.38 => 228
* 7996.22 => 220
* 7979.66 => 210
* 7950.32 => 230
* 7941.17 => 219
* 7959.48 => 227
